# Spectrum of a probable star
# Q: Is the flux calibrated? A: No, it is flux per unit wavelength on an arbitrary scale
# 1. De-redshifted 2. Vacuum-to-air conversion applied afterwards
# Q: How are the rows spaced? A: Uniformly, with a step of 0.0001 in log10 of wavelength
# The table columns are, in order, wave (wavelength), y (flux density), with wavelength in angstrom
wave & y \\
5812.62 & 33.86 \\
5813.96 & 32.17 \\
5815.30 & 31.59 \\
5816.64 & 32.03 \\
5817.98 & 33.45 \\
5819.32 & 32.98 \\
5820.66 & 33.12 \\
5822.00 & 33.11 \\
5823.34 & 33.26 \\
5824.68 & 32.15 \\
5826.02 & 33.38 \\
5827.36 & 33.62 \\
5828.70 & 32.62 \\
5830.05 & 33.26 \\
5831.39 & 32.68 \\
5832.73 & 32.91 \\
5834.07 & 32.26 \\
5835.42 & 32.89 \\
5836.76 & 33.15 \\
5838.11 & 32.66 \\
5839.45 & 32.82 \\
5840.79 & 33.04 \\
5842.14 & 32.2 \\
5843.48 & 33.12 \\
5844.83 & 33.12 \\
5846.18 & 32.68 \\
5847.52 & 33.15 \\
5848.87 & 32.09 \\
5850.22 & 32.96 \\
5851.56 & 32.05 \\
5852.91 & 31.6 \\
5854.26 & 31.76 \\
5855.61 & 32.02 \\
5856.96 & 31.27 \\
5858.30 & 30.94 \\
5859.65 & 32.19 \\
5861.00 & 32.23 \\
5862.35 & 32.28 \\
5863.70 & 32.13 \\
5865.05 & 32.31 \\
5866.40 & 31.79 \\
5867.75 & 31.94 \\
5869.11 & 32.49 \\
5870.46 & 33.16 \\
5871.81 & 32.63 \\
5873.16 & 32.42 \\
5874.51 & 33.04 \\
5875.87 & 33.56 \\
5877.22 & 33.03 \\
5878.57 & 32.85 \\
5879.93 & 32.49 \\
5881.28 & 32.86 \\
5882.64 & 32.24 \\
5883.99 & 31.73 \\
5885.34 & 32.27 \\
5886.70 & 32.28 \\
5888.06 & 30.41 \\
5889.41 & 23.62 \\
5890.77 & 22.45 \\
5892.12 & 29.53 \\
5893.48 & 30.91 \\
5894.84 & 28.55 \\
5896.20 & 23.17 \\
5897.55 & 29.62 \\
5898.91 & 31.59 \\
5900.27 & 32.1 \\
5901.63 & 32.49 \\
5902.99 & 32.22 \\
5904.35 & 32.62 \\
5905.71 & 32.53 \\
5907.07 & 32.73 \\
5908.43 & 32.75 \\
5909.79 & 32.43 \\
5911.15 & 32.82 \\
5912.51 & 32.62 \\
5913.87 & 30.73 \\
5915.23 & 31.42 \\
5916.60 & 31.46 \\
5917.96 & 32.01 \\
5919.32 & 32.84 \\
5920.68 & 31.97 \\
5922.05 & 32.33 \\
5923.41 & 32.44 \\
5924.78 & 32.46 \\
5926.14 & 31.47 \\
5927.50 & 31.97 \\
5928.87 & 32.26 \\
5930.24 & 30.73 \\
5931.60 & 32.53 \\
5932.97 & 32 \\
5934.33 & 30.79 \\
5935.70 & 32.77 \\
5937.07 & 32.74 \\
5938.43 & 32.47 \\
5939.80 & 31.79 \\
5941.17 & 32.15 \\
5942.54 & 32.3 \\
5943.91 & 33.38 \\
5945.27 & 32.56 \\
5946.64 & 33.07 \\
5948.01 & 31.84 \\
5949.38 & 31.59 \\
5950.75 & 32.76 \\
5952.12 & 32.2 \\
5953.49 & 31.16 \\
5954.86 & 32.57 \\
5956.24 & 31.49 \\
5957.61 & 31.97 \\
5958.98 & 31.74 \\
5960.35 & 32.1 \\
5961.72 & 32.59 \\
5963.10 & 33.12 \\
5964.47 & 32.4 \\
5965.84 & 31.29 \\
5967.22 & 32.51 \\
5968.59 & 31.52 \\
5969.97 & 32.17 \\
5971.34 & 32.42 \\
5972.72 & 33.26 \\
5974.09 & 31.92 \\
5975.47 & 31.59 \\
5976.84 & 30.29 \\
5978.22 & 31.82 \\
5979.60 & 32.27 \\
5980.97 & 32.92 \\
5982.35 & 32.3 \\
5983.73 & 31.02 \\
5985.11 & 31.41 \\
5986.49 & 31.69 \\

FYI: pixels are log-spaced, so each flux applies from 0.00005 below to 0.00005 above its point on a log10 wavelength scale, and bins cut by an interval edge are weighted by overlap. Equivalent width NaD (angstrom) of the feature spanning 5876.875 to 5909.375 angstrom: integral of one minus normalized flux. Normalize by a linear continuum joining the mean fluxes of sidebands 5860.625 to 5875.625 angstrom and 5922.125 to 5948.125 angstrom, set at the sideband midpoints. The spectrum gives 1.7 angstrom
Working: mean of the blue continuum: 32.4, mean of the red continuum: 32.2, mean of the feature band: 30.7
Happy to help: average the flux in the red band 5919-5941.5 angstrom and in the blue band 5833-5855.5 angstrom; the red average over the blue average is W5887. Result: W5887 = 1.0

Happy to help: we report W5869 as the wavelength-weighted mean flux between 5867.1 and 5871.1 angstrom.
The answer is 32.5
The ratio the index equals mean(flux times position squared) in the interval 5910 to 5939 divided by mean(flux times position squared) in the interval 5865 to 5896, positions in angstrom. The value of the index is 1.0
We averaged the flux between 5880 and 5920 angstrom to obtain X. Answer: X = 30.9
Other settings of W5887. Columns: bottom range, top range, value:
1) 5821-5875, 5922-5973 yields 0.99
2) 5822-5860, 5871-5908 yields 0.95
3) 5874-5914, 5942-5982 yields 1.04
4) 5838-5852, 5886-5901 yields 0.87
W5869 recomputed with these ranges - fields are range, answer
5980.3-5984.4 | 32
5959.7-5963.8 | 32.6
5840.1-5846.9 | 32.8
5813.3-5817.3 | 31.9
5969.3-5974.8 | 32.4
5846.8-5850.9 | 32.8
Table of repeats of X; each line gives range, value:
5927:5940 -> 32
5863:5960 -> 31.7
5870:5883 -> 32.8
